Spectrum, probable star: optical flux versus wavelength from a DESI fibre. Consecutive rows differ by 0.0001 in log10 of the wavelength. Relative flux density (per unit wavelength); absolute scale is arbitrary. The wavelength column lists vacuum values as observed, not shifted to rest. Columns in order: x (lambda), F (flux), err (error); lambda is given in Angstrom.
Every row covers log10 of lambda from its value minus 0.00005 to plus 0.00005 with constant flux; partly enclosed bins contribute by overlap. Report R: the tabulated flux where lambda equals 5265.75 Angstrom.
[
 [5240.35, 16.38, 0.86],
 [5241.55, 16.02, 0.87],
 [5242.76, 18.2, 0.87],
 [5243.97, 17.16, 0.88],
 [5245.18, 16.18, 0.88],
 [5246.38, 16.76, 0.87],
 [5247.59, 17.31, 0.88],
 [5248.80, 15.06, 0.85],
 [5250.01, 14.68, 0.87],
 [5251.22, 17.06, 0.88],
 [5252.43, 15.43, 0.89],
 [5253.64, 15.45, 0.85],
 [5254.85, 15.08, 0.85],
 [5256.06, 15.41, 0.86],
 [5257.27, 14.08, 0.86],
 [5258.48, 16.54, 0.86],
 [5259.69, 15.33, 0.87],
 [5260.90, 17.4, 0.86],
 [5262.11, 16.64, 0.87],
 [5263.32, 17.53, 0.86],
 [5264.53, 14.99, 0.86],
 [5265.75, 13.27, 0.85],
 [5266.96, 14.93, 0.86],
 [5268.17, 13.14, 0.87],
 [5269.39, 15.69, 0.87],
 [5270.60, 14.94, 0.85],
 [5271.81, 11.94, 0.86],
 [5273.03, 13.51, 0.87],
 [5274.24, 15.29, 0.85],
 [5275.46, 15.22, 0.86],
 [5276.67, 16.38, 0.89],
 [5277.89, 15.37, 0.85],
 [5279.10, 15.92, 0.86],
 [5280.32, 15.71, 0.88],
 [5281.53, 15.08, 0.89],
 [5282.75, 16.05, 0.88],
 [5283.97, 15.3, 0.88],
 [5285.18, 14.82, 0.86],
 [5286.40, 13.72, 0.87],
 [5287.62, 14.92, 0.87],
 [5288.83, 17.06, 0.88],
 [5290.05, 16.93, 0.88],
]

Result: 13.27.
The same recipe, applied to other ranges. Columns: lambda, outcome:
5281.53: 15.08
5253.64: 15.45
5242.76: 18.2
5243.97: 17.16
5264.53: 14.99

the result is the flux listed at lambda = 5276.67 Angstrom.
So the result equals 16.38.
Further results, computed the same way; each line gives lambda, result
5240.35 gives 16.38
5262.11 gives 16.64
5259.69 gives 15.33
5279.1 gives 15.92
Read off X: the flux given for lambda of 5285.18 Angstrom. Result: 14.82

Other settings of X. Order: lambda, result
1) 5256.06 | 15.41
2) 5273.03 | 13.51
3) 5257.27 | 14.08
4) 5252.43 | 15.43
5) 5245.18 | 16.18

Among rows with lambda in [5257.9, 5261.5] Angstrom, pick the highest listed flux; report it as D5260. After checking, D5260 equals 17.4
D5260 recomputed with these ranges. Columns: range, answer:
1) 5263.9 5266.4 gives 14.99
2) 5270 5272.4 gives 14.94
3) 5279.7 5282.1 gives 15.71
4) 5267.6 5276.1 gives 15.69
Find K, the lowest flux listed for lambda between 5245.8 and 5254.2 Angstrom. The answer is 14.68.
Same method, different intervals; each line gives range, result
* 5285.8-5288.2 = 13.72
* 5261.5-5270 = 13.14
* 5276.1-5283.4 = 15.08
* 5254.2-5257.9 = 14.08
